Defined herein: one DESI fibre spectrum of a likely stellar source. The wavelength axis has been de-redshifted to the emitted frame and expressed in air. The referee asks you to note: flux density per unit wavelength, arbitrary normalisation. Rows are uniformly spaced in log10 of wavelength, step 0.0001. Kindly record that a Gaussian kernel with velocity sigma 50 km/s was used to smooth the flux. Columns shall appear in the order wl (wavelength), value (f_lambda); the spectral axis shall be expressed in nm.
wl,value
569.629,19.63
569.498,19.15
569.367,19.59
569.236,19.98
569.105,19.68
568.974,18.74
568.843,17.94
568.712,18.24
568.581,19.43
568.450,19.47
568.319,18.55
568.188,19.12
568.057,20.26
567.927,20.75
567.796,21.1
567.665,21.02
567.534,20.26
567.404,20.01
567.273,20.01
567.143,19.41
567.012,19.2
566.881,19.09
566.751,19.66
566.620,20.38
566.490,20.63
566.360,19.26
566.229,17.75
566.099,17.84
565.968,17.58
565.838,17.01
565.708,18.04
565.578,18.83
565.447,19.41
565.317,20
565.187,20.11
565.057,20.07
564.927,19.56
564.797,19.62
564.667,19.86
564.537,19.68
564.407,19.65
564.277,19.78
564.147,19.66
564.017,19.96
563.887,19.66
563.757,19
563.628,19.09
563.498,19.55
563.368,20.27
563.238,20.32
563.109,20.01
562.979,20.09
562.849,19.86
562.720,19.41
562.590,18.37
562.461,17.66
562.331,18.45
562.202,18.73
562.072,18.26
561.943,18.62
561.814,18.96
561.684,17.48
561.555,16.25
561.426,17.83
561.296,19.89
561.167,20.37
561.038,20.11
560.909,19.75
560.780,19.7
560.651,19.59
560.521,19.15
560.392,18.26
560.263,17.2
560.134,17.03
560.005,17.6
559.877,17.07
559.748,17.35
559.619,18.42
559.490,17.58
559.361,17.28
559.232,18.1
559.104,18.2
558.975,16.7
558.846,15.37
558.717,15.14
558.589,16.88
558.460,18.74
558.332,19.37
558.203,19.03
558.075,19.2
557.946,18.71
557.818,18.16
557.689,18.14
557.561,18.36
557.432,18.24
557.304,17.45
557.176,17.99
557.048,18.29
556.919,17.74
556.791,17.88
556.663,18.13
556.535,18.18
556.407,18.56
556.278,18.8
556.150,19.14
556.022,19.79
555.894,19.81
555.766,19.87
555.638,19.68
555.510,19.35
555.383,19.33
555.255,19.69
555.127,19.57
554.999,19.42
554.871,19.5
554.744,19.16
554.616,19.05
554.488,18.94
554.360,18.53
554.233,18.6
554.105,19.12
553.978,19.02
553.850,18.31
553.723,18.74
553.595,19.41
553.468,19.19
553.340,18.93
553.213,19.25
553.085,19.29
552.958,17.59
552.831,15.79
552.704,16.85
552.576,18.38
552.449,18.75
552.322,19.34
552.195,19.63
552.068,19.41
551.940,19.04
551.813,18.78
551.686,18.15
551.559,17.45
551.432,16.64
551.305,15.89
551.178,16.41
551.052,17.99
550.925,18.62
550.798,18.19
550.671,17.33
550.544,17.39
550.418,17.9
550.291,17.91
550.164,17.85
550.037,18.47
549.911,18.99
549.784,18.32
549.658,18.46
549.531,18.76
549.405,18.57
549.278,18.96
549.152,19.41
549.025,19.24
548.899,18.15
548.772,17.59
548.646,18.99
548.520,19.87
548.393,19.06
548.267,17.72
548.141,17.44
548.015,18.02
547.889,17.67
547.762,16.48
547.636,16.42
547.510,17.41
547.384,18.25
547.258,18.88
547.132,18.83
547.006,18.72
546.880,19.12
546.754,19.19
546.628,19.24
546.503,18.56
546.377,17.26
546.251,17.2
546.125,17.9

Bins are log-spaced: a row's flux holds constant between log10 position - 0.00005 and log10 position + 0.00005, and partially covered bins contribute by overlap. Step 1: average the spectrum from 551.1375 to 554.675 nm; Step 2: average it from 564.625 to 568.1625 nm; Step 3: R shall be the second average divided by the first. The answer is 1.06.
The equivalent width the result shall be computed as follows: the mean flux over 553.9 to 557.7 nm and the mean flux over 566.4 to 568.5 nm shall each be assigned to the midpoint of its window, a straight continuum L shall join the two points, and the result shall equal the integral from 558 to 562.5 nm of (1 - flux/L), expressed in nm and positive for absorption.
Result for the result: 0.26 nm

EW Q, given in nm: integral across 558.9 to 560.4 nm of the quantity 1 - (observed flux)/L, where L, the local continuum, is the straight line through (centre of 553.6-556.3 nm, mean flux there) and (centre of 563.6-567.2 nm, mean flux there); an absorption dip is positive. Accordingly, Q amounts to 0.13 nm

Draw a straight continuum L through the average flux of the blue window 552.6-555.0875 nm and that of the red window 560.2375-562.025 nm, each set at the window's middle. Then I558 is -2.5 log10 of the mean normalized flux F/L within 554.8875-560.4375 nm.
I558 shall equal 0.03 mag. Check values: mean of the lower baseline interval 18.7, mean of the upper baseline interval 18.8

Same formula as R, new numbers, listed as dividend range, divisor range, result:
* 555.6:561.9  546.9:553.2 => 1.01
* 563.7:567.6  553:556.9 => 1.02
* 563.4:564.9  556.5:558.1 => 1.08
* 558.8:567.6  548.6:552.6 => 1.03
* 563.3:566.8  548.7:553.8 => 1.06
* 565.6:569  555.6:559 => 1.05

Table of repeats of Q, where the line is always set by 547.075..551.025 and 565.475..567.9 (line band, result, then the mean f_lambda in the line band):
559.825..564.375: 0.02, 19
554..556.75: -0.08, 19.1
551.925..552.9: 0.00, 18.4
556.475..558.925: 0.11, 17.9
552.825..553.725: -0.01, 18.7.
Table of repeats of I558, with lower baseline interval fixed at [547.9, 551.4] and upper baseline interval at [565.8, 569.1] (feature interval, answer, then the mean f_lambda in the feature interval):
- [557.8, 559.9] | 0.06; 17.7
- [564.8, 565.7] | -0.02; 19.6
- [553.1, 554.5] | -0.03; 18.9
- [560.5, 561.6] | -0.02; 19.2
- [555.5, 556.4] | -0.05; 19.4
